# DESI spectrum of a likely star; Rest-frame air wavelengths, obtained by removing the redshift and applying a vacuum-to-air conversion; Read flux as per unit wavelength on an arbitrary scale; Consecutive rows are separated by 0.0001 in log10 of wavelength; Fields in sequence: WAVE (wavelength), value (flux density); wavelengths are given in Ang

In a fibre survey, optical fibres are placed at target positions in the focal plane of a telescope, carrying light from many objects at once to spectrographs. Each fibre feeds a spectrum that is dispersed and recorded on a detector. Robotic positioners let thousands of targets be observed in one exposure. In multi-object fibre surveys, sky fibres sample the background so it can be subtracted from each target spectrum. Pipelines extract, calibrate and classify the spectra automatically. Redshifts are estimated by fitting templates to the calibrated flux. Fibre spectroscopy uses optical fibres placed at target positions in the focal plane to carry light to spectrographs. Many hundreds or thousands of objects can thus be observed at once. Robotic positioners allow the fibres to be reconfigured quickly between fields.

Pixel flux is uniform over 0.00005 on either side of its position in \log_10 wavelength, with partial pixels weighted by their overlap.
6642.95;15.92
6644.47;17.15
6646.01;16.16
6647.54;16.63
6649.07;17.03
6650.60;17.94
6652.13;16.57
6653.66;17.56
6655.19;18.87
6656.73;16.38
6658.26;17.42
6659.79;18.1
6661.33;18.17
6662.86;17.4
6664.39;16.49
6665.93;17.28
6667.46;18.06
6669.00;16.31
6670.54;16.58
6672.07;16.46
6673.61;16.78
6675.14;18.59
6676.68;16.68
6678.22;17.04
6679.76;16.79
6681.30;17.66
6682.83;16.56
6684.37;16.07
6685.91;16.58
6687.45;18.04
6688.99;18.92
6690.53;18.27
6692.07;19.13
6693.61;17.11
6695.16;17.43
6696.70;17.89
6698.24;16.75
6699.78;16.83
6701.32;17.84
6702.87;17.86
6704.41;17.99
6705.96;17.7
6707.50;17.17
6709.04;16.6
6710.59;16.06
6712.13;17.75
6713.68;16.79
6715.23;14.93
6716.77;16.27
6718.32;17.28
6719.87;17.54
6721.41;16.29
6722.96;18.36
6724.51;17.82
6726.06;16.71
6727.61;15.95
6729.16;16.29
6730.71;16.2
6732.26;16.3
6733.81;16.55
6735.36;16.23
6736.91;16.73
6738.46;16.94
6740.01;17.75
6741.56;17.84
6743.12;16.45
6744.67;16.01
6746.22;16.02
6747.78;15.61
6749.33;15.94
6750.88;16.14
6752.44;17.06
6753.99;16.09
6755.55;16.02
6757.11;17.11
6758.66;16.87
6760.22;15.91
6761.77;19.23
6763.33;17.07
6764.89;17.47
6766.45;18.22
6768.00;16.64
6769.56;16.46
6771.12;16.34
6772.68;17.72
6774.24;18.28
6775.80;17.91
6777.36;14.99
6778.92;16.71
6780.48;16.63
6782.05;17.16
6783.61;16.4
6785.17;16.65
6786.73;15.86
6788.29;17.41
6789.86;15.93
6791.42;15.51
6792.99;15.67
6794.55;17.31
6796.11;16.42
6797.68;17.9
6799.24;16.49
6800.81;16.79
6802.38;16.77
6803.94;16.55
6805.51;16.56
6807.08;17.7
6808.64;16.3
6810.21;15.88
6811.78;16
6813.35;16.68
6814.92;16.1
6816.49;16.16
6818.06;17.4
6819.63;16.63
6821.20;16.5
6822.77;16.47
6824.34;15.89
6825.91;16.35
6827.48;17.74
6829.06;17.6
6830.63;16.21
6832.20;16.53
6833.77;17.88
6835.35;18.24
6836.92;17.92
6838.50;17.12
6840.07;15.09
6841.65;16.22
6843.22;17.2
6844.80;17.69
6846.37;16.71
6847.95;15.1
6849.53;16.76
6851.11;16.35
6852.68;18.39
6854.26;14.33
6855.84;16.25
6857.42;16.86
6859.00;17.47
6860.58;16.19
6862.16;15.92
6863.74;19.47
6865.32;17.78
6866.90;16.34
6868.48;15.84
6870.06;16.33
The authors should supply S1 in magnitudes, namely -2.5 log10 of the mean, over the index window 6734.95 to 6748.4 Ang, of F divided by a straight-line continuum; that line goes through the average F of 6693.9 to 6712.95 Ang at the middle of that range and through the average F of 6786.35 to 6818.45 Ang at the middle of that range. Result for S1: 0.02 mag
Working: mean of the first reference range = 17.3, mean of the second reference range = 16.5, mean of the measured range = 16.6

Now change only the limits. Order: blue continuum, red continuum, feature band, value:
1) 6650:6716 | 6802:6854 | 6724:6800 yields 0.017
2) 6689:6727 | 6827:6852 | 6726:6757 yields 0.048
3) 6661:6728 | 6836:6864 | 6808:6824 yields 0.026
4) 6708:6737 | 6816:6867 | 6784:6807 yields 0.011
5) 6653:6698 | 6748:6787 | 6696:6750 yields 0.017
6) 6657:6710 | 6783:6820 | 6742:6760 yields 0.038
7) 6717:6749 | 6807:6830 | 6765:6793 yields -0.006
